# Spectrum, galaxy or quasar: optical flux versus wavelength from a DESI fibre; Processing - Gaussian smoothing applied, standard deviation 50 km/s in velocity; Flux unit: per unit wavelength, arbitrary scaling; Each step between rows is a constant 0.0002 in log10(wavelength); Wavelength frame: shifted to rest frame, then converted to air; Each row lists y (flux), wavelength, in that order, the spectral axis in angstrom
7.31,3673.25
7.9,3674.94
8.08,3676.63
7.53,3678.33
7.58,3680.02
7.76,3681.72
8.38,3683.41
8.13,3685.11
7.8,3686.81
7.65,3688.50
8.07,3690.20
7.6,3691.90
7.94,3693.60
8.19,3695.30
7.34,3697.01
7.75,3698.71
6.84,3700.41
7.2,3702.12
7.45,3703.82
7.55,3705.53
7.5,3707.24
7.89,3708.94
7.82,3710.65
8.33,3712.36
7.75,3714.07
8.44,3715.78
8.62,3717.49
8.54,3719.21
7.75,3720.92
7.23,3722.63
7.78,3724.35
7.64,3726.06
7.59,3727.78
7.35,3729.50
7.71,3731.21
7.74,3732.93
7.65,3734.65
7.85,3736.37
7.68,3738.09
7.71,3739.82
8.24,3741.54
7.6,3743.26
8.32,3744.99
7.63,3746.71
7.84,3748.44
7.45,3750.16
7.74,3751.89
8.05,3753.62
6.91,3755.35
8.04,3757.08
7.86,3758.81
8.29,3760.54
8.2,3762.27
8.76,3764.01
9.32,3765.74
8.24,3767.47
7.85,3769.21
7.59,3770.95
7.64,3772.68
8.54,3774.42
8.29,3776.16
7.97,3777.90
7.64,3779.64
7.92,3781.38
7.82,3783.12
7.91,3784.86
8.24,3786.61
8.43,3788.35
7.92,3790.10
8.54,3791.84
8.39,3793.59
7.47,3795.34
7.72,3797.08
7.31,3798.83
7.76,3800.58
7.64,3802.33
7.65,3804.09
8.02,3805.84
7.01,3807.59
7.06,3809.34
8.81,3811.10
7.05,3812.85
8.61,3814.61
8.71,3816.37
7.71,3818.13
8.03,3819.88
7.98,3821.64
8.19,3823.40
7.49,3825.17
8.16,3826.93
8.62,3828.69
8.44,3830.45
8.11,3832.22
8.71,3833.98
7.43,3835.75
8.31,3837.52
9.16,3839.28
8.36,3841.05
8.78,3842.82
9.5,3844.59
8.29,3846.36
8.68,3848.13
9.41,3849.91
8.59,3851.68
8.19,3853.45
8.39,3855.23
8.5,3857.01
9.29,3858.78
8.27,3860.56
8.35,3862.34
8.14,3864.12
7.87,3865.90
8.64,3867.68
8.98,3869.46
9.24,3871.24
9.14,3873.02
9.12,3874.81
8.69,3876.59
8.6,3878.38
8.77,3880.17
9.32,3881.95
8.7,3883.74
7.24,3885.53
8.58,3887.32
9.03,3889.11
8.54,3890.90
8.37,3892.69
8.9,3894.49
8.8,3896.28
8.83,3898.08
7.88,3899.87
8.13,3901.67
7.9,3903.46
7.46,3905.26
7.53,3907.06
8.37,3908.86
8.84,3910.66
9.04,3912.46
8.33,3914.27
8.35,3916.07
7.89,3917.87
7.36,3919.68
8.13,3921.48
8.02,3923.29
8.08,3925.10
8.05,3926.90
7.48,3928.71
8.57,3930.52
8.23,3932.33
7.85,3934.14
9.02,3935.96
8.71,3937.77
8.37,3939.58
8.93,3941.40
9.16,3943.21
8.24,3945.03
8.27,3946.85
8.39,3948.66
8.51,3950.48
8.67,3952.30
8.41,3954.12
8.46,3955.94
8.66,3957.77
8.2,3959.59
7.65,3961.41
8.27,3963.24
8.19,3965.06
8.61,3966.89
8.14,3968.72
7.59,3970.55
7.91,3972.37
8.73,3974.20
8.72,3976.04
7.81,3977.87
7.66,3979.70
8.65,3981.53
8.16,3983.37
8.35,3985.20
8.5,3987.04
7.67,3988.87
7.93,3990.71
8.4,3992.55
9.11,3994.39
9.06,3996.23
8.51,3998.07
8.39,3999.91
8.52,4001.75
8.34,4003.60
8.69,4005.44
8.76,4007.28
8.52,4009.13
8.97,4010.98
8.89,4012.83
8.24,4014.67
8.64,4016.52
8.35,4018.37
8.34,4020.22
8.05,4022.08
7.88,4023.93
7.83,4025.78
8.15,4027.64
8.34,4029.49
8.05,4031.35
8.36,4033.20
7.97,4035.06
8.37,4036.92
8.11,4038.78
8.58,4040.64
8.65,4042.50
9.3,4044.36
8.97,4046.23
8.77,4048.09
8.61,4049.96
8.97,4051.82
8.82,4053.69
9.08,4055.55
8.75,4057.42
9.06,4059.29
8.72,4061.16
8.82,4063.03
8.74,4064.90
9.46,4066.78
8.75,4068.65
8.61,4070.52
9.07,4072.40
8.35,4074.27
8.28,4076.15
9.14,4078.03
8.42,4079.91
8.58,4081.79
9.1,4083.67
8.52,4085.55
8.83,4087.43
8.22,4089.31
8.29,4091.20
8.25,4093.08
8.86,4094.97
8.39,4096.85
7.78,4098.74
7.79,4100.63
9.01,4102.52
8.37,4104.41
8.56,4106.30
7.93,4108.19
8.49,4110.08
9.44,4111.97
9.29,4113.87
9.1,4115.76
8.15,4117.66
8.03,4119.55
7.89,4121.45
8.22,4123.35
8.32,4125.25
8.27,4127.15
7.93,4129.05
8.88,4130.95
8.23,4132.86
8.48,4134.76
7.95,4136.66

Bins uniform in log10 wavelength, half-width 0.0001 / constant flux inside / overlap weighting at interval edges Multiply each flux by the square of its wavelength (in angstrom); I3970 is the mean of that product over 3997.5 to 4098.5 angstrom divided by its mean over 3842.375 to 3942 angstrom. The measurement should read 1.10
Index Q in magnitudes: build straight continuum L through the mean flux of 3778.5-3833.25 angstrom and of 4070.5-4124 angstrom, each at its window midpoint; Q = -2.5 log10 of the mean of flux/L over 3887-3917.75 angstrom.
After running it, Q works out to -0.033 mag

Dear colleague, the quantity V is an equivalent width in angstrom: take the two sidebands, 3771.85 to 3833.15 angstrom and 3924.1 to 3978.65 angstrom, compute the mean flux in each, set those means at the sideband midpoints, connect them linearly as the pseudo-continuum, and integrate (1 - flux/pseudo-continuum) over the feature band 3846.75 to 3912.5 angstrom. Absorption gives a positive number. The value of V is -3.1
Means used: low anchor 7.97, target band 8.54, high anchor 8.33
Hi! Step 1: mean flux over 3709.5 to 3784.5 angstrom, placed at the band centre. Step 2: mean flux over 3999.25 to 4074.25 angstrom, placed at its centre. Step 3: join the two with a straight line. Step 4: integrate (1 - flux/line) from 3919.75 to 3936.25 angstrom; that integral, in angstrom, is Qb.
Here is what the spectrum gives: 0.5 angstrom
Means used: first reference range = 7.93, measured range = 8.09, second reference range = 8.59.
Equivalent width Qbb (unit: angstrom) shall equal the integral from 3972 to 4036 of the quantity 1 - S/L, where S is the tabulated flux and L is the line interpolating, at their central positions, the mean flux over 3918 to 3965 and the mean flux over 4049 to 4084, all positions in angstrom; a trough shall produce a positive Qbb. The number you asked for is 1.4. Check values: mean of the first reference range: 8.3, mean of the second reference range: 8.8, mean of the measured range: 8.36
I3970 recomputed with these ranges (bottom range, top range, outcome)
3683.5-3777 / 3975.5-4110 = 1.27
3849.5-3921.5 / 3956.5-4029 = 1.04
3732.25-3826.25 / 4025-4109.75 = 1.25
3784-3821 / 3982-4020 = 1.19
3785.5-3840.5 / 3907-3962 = 1.11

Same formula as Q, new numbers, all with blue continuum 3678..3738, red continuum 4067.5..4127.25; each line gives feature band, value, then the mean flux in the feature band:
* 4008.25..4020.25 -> -0.03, 8.58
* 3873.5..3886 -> -0.08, 8.69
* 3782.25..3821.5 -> 0.01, 7.9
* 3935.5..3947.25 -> -0.06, 8.68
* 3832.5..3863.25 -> -0.07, 8.59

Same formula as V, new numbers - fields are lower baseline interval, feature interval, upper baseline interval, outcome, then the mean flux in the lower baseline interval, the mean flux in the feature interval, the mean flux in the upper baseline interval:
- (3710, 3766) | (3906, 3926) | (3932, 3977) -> 0.33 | 7.91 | 8.17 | 8.4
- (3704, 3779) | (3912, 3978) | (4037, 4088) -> 1.25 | 7.91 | 8.3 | 8.77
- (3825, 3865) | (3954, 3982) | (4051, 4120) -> 1.19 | 8.5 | 8.22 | 8.65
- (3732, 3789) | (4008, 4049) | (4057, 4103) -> 0.45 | 7.97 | 8.42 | 8.62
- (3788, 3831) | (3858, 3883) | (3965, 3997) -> -2.10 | 7.94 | 8.74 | 8.29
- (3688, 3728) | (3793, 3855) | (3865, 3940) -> -0.04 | 7.77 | 8.16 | 8.4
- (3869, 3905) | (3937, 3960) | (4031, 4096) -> 0.24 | 8.61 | 8.54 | 8.68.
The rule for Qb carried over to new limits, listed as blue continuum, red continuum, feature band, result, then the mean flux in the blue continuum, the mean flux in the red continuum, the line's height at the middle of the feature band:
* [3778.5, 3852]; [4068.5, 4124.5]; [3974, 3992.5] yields 0.3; 8.13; 8.52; 8.36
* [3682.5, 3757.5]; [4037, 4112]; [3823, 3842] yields -0.5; 7.78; 8.65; 8.05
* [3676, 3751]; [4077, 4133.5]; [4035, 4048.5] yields -0.4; 7.78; 8.48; 8.36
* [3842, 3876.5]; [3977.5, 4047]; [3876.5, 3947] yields 2.0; 8.7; 8.4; 8.6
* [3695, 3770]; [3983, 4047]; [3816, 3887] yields -3.6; 7.84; 8.43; 8.09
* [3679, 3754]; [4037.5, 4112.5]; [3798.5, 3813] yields 0.7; 7.79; 8.65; 8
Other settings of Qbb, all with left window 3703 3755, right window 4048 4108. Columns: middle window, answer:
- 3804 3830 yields 0.19 angstrom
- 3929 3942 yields -0.26 angstrom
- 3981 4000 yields 0.01 angstrom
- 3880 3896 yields -0.82 angstrom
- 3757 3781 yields -0.78 angstrom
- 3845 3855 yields -0.69 angstrom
